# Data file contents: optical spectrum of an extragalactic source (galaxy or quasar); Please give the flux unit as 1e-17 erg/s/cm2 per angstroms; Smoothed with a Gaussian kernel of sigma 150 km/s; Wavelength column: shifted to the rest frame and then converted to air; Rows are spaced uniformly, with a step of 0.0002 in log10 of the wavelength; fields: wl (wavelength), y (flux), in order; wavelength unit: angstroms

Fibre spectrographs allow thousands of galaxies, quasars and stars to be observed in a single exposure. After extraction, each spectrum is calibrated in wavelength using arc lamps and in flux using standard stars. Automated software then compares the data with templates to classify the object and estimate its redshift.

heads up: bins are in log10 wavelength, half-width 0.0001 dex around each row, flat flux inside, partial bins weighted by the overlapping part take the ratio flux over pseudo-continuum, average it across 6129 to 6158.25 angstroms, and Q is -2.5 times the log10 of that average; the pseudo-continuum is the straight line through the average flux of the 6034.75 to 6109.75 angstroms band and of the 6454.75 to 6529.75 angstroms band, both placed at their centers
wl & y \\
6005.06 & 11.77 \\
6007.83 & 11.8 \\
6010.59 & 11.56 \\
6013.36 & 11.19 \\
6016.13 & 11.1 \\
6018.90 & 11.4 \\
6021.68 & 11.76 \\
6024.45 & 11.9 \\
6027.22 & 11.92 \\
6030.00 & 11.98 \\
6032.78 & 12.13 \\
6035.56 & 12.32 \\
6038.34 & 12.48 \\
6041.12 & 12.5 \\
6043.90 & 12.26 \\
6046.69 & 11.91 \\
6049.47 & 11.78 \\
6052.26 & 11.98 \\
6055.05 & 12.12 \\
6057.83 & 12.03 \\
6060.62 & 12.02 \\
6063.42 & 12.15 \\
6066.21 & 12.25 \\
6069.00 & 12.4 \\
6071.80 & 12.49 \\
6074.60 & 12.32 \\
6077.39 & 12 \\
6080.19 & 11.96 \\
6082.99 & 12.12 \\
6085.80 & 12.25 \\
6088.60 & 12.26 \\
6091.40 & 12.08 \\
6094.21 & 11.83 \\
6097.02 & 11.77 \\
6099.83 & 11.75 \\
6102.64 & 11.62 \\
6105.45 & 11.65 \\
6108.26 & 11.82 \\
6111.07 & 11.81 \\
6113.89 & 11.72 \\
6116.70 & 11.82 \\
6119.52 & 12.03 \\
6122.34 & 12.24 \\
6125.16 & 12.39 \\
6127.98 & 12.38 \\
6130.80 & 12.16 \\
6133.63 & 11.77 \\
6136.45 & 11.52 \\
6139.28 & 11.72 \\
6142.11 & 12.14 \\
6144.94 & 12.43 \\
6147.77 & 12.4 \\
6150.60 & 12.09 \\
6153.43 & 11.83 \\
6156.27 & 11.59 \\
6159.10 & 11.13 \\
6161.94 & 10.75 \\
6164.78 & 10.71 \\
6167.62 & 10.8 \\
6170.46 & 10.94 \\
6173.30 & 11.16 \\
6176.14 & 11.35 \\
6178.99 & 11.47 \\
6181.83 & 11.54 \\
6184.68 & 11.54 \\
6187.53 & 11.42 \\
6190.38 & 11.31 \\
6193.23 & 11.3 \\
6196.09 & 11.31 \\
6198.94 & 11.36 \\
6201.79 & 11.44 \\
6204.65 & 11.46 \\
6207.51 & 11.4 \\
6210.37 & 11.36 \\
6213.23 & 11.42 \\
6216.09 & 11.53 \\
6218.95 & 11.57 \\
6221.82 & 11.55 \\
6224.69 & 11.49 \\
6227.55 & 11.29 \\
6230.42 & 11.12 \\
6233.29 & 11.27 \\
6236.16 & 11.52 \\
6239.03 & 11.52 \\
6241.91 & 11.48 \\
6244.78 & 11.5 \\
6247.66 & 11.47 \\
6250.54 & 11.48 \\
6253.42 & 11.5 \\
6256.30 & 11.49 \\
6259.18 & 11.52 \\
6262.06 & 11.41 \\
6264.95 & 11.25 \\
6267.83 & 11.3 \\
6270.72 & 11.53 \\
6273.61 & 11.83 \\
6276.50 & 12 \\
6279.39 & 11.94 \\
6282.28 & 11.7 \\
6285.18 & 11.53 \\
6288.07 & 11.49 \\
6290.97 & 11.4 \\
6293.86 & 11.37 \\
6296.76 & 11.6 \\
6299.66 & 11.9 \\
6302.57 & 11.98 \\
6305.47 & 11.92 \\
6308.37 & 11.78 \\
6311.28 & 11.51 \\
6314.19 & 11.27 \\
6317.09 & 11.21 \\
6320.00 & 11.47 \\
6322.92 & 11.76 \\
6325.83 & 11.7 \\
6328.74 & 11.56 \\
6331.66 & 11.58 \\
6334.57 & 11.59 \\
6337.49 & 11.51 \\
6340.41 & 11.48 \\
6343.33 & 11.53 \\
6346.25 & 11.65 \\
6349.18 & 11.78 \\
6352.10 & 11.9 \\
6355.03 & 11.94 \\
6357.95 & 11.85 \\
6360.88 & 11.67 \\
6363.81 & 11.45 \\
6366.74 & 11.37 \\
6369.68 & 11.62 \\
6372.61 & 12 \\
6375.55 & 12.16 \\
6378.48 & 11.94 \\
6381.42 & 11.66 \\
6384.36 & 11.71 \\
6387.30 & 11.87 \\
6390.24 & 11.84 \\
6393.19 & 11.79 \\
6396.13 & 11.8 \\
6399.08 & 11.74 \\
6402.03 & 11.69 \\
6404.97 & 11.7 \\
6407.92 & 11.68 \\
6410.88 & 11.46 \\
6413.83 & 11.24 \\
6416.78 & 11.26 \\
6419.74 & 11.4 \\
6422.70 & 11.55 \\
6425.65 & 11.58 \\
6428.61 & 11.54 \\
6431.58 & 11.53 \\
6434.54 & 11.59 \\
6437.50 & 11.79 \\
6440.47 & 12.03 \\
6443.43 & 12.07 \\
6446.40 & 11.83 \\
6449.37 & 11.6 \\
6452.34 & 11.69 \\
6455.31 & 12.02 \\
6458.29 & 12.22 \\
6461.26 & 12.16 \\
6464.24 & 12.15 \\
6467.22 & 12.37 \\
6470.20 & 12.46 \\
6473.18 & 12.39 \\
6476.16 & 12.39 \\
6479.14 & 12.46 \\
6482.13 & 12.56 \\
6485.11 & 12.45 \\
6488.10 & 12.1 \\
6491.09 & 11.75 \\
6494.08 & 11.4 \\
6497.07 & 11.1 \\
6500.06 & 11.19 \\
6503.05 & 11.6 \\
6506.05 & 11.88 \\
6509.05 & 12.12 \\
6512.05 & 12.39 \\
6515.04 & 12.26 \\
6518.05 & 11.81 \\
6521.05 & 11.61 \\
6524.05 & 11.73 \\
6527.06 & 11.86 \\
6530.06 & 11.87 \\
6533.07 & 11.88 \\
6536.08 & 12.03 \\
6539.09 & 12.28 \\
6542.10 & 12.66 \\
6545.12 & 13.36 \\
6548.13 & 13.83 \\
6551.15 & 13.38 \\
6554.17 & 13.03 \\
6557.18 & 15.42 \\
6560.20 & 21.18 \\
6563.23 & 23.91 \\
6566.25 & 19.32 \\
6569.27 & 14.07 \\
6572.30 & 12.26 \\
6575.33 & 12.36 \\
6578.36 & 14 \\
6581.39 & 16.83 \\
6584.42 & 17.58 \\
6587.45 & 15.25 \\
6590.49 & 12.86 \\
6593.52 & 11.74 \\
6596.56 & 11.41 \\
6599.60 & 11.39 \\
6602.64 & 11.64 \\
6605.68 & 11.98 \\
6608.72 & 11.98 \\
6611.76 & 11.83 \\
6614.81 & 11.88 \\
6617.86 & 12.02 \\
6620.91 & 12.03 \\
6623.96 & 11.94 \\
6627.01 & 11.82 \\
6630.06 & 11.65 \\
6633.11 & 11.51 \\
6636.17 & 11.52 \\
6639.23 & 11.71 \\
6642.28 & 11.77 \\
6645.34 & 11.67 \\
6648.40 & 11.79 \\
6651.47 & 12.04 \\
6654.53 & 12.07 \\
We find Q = 0.01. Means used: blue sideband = 12.1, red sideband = 12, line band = 12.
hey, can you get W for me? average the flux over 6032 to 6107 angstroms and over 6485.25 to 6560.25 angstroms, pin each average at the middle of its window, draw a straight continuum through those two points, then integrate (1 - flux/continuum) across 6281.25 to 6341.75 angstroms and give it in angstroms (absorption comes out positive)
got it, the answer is 3.5 angstroms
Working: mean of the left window 12.1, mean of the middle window 11.6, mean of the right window 12.5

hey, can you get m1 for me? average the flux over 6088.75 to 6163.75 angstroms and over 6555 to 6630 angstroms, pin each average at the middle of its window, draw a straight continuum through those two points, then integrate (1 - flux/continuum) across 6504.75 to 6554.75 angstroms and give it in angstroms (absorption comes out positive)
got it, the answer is 4.9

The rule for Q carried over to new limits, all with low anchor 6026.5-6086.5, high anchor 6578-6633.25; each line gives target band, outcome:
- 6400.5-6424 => 0.09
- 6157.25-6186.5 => 0.10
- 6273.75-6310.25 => 0.06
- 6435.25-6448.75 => 0.06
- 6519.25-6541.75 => 0.06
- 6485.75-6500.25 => 0.09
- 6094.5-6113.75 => 0.04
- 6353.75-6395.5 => 0.06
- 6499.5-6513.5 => 0.06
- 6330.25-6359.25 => 0.07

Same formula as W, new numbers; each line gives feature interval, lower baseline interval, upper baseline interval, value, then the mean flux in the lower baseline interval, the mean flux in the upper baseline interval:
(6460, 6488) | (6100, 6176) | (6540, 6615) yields 2.61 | 11.7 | 14.2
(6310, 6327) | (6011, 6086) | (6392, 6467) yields 0.48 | 12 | 11.7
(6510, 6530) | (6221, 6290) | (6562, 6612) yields 2.45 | 11.5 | 14.1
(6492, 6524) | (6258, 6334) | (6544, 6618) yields 4.28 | 11.6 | 14.2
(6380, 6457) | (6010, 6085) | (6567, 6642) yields 4.82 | 12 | 12.7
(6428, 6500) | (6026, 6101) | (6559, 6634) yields 7.41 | 12.1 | 13.8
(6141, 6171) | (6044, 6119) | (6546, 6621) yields 1.90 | 12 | 14.2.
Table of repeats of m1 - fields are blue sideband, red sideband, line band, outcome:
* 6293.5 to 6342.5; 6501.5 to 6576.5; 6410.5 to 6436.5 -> 2.27 angstroms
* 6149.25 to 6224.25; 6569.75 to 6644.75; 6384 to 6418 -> 0.90 angstroms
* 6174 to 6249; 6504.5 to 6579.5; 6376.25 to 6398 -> 1.41 angstroms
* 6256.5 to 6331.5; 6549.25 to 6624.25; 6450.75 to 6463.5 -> 0.94 angstroms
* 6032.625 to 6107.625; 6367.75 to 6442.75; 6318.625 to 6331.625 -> 0.18 angstroms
